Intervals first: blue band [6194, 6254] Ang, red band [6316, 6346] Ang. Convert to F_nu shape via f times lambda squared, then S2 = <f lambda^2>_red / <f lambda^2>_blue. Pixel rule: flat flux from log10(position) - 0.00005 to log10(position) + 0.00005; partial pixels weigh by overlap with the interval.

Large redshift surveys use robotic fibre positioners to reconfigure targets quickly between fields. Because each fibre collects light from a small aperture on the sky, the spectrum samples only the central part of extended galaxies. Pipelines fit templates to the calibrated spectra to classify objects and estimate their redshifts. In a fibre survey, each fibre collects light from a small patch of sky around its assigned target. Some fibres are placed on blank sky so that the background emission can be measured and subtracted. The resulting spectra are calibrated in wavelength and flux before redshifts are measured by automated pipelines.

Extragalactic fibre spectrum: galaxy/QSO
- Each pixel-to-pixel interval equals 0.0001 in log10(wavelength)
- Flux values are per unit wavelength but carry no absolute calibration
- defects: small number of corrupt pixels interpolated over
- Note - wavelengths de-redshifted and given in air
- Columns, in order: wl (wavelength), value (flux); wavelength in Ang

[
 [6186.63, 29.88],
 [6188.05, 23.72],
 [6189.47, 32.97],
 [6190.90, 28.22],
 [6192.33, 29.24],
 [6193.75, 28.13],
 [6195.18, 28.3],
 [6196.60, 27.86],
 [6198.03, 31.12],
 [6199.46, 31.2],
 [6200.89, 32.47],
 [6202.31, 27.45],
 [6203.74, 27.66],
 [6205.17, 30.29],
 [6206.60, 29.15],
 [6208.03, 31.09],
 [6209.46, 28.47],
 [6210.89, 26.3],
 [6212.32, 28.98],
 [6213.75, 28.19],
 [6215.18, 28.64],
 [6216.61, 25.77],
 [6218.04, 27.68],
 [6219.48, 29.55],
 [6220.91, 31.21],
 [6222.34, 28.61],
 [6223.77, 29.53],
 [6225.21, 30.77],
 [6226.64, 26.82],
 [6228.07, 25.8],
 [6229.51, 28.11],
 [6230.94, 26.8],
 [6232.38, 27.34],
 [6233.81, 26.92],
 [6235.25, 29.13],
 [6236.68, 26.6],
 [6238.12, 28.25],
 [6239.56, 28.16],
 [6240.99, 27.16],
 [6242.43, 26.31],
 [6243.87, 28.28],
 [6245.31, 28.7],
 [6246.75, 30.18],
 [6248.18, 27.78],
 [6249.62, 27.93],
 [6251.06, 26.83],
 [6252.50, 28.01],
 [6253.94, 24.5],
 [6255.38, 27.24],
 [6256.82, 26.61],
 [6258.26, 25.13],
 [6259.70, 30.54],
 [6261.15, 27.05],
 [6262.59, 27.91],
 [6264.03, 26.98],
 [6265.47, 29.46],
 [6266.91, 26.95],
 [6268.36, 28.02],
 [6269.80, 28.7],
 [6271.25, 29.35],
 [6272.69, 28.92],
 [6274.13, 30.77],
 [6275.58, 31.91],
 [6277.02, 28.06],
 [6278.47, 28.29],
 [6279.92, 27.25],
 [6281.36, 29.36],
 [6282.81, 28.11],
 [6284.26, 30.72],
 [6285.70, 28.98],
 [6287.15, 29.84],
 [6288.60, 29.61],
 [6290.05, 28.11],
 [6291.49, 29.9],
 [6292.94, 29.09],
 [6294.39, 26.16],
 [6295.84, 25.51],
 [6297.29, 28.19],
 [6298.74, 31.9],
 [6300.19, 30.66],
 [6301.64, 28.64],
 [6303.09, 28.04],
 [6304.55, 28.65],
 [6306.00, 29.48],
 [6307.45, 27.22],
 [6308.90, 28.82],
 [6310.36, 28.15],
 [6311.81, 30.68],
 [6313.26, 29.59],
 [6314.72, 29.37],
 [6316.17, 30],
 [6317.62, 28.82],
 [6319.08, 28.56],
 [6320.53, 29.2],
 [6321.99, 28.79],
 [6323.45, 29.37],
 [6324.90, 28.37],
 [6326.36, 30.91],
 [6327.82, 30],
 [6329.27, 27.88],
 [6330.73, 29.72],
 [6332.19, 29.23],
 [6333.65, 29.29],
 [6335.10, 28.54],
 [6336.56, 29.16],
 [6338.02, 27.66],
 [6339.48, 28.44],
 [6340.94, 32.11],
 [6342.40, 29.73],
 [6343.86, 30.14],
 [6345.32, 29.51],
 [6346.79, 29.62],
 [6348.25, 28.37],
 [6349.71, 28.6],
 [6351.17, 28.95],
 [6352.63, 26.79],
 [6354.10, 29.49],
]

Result 1.1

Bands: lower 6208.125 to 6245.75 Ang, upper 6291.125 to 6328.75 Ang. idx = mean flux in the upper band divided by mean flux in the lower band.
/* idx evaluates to 1.0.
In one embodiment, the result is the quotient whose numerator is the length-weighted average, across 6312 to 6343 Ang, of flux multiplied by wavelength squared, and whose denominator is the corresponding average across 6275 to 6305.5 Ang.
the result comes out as 1.03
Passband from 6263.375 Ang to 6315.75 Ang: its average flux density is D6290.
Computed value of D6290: 28.9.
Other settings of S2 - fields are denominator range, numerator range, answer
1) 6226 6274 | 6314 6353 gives 1.08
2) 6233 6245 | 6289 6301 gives 1.06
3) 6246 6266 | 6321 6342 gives 1.09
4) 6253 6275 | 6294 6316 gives 1.05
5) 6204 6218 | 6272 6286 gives 1.05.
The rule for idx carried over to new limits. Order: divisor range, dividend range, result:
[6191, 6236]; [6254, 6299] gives 0.99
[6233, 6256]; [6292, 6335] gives 1.05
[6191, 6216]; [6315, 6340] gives 1.00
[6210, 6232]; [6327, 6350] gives 1.04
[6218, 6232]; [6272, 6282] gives 1.03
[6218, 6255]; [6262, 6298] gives 1.02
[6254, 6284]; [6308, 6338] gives 1.03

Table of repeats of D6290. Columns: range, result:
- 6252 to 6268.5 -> 27.3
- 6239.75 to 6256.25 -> 27.6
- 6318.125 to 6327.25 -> 29.2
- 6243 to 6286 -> 28.3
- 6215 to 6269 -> 27.8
